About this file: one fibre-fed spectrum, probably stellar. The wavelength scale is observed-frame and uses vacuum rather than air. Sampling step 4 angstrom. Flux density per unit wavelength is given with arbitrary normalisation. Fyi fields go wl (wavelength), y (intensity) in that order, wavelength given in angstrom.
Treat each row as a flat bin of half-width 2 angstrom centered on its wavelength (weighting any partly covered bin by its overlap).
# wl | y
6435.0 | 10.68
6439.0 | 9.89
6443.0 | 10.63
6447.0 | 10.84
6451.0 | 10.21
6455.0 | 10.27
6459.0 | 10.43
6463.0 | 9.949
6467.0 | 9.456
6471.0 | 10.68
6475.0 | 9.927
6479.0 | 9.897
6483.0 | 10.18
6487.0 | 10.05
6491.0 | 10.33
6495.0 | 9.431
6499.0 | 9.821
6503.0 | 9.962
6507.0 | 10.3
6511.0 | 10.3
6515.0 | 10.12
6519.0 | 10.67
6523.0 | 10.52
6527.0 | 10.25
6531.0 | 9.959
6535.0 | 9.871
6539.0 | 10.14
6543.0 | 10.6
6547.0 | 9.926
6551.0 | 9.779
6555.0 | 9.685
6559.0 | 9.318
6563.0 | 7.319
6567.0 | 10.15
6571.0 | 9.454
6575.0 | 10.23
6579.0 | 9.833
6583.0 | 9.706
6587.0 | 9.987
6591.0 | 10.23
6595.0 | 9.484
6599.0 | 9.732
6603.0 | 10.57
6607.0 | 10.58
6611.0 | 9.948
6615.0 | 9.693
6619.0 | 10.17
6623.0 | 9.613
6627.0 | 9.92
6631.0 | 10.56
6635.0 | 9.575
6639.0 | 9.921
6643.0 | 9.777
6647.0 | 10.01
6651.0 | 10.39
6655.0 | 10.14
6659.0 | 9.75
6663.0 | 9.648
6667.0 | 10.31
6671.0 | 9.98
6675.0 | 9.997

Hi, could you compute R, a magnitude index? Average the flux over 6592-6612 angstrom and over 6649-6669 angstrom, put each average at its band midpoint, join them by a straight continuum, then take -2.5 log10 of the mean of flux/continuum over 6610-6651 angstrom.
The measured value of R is 0.013 mag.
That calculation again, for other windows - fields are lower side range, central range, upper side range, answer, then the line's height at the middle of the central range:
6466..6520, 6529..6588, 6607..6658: 0.03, 10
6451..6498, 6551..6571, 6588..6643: 0.09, 10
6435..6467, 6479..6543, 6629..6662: 0.01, 10.2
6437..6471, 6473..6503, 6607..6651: 0.03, 10.2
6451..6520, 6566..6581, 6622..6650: 0.01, 10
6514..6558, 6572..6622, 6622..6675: 0.01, 10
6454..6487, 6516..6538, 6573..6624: -0.02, 10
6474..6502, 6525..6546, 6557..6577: -0.07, 9.56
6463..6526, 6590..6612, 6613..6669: -0.01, 10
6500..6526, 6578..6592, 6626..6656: 0.02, 10.1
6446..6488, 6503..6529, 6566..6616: -0.03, 10.1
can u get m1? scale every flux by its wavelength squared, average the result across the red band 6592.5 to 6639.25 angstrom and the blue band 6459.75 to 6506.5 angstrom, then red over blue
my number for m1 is 1.0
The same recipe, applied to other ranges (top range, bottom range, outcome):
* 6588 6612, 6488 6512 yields 1.04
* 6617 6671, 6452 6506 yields 1.05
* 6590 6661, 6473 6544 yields 1.02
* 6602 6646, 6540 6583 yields 1.06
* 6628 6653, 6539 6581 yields 1.07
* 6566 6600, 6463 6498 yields 1.02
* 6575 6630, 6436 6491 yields 1.02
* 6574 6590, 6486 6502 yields 1.03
